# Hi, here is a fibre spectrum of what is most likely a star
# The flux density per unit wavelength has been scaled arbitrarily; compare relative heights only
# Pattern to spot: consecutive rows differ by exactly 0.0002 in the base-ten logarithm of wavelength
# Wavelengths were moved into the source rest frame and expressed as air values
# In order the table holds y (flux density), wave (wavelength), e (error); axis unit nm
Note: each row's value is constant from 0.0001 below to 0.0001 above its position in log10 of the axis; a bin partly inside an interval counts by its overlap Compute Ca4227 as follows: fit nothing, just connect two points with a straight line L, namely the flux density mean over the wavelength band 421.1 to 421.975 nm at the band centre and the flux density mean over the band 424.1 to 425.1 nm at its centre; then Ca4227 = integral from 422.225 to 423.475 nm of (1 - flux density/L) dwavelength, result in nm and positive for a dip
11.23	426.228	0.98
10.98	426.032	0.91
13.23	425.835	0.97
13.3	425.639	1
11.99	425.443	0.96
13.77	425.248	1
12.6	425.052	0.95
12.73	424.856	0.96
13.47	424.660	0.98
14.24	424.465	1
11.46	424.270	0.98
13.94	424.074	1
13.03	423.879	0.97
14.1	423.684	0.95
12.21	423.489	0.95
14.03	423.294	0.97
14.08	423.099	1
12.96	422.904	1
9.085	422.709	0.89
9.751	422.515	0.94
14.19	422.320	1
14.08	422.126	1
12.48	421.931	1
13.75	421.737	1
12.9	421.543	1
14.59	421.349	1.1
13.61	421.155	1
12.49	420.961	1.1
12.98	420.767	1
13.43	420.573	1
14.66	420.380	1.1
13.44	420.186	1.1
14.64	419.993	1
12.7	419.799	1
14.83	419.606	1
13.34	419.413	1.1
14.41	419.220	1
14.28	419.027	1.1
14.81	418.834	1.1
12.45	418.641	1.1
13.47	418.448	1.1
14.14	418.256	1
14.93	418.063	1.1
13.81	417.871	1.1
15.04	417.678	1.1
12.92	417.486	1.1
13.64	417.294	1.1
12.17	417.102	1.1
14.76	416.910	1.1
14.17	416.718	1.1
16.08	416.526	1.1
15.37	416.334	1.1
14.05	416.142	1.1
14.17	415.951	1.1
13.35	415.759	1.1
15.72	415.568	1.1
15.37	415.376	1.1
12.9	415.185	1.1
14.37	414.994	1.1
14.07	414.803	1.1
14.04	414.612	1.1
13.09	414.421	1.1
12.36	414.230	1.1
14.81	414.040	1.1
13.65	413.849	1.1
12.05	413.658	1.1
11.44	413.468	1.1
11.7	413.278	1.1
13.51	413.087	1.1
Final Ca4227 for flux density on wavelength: 0.09 nm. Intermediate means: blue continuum 13.5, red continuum 13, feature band 12.3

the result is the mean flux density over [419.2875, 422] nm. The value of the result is 13.6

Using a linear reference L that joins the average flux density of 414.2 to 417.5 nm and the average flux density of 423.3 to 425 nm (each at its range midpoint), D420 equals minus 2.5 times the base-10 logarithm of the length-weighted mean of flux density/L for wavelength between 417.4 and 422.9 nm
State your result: 0.01 mag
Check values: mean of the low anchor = 14.1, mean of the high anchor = 13.2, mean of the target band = 13.5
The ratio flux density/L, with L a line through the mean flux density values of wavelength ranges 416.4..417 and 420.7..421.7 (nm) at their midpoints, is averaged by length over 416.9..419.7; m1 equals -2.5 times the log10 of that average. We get 0.038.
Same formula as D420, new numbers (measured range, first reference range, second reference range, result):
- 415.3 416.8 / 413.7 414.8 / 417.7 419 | -0.078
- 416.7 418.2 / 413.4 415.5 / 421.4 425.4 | -0.047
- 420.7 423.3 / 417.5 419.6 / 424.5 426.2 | 0.042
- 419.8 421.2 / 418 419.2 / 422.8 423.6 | 0.014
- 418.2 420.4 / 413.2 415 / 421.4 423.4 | -0.081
